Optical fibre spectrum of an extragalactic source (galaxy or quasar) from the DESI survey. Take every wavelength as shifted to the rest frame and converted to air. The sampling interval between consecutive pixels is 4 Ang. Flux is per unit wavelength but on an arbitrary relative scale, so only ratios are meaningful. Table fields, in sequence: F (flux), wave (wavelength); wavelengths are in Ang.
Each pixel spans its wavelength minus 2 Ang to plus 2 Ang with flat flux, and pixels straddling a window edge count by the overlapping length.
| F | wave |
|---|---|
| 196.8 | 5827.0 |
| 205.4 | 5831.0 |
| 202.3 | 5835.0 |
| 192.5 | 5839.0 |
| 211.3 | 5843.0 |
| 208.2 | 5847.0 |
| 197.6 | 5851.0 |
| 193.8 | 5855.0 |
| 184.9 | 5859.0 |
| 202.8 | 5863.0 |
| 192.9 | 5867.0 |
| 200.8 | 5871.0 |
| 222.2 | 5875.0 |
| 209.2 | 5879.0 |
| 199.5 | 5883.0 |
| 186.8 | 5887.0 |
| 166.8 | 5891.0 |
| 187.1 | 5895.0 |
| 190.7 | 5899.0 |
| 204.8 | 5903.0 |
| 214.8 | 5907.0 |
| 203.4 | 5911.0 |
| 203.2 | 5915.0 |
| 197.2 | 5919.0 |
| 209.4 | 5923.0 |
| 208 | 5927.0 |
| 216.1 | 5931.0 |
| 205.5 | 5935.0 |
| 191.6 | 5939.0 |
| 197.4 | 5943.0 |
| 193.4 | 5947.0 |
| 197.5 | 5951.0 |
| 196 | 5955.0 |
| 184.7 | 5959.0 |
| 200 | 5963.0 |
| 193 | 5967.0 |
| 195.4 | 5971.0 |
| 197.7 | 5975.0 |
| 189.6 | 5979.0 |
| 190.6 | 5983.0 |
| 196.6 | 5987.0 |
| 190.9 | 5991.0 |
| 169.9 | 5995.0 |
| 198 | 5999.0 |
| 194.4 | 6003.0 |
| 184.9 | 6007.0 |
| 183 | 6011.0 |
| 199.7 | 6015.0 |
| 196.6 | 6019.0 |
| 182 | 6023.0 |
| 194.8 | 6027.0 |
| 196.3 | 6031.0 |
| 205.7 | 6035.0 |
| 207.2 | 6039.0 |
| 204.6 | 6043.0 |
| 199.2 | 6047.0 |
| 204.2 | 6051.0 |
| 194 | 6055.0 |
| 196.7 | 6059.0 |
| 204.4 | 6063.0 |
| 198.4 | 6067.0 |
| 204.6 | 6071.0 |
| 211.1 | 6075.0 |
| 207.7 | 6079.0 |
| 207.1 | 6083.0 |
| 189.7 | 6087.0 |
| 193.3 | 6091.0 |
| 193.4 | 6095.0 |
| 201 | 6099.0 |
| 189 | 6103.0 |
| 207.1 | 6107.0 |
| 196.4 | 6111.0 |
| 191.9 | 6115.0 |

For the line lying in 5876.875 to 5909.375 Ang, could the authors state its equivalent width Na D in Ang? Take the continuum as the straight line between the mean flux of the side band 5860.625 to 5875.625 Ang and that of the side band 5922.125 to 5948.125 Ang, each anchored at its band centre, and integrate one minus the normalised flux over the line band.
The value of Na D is 1.2 Ang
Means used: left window 203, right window 203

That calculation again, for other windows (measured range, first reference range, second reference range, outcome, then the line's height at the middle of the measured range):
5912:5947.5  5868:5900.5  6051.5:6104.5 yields -1.17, 196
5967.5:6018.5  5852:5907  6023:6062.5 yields 1.91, 199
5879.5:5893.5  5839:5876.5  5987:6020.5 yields 0.82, 199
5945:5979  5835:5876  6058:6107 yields 0.98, 200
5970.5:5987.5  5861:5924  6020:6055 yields 0.46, 199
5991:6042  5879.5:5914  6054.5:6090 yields 1.71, 200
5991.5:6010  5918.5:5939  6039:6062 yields 1.46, 203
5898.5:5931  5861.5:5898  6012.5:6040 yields -1.48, 196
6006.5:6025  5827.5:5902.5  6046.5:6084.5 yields 1.10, 202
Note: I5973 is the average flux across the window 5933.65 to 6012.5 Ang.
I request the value 192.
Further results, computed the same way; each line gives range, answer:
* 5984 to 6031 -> 190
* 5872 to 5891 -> 200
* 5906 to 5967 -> 201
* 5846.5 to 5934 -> 200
